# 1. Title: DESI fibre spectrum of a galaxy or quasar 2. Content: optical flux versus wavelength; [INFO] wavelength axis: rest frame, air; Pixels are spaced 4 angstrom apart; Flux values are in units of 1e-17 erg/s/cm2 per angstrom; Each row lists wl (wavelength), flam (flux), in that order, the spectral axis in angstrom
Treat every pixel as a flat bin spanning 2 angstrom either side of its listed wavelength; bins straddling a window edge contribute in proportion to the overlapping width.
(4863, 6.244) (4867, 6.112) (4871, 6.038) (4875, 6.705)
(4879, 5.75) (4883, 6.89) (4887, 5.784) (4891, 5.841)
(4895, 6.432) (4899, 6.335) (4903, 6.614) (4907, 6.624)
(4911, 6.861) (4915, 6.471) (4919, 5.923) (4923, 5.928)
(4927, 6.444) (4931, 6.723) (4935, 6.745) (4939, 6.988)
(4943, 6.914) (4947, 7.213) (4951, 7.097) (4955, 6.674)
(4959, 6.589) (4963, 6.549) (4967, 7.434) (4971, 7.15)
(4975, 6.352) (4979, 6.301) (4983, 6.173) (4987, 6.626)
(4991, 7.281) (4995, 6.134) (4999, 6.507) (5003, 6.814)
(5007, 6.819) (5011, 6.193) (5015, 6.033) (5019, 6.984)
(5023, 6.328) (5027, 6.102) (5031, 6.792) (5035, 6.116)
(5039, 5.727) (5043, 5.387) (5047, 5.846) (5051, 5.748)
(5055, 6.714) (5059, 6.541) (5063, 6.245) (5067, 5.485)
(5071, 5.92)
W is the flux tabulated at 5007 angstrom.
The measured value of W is 6.819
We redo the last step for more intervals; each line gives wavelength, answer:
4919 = 5.923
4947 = 7.213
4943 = 6.914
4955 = 6.674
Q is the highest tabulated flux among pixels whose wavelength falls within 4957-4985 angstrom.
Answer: 7.434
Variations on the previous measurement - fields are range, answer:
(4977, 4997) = 7.281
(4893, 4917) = 6.861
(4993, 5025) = 6.984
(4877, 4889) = 6.89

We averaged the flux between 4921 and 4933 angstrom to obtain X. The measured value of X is 6.36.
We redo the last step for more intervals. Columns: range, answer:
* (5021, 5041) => 6.21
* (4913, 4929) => 6.19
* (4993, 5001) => 6.32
